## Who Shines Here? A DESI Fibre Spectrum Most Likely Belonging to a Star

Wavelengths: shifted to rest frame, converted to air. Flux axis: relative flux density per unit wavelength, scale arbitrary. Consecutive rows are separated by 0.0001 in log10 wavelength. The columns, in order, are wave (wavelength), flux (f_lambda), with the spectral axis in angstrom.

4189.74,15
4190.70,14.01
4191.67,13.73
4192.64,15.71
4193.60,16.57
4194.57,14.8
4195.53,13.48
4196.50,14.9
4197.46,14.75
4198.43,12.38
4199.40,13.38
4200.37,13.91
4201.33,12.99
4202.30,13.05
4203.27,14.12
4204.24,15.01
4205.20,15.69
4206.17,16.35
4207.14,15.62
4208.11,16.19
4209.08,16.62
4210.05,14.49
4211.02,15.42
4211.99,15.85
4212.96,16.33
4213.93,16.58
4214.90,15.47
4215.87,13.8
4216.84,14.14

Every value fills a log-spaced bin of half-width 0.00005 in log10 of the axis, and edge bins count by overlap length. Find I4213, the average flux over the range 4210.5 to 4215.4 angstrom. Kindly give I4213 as 15.9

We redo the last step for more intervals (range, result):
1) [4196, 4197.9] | 14.8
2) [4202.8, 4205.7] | 15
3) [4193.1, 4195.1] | 15.7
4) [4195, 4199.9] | 13.8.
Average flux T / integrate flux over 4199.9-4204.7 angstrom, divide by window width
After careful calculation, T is 13.8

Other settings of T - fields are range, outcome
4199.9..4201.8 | 13.5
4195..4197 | 14.3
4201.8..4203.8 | 13.6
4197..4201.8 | 13.5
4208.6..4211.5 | 15.5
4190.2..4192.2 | 13.9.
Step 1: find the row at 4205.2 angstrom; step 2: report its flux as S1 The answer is 15.69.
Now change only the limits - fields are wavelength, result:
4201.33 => 12.99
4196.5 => 14.9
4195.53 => 13.48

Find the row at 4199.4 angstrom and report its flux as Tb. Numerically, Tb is 13.38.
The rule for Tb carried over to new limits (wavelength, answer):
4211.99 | 15.85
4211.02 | 15.42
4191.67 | 13.73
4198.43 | 12.38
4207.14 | 15.62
